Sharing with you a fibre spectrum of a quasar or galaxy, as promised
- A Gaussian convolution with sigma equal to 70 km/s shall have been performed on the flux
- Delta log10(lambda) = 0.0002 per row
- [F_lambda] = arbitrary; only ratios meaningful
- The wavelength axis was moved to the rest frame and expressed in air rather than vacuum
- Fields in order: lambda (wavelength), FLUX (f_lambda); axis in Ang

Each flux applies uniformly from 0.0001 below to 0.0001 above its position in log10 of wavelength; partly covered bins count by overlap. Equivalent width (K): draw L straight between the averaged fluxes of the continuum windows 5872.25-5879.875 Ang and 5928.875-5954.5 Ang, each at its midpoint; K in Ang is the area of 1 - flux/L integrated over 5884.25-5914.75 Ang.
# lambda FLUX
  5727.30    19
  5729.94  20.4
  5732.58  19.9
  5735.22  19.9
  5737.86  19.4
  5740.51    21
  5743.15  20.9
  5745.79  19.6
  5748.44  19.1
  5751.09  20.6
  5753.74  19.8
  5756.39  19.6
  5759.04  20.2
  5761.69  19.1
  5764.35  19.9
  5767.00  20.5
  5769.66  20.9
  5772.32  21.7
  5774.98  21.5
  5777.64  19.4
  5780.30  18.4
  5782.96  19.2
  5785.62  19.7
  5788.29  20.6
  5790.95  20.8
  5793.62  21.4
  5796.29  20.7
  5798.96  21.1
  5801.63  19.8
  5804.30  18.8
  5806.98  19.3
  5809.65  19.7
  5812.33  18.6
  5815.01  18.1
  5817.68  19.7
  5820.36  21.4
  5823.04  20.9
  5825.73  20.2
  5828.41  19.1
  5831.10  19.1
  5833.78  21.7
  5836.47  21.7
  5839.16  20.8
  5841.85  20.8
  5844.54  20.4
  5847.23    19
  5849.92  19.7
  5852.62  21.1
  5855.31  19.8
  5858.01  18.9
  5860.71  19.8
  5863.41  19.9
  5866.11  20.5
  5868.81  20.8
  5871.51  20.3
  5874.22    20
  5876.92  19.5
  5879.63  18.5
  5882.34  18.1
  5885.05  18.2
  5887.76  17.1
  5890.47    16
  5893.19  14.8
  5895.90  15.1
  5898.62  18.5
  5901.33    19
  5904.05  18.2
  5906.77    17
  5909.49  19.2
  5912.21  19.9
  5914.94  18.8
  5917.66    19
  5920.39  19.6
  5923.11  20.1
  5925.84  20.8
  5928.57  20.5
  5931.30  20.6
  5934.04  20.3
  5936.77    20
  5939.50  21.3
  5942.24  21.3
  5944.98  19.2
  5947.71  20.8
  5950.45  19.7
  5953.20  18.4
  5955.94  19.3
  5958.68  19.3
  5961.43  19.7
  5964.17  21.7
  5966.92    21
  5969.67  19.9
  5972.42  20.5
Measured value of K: 3.37 Ang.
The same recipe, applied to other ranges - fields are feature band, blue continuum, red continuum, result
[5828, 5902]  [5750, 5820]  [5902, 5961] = 2.2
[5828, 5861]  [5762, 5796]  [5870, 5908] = -2.3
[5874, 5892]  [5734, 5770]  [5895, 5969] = 1.5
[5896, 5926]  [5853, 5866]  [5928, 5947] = 2.0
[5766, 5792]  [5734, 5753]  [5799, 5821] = -0.7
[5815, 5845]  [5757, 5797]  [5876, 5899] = -2.6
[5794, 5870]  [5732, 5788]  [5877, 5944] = -2.4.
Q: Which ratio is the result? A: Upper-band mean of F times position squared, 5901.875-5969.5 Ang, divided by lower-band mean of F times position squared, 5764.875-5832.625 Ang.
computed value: 1.0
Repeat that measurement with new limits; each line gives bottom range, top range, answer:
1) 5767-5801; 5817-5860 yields 1.01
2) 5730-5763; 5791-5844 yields 1.04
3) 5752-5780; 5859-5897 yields 0.95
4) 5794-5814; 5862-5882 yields 1.03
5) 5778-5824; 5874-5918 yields 0.93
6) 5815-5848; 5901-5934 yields 0.98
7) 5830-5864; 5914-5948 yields 1.03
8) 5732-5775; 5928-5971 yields 1.07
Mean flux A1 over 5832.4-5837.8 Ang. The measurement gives 21.7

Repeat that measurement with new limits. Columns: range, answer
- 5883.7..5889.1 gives 17.7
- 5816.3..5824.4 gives 20.7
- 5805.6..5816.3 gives 18.9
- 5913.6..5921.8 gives 19.2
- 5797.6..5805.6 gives 19.9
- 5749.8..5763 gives 19.9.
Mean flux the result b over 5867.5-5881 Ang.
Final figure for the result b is 19.8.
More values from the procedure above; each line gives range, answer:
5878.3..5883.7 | 18.3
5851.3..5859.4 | 19.9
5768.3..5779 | 20.9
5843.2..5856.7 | 20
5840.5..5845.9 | 20.6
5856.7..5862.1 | 19.3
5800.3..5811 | 19.4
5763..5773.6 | 20.7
